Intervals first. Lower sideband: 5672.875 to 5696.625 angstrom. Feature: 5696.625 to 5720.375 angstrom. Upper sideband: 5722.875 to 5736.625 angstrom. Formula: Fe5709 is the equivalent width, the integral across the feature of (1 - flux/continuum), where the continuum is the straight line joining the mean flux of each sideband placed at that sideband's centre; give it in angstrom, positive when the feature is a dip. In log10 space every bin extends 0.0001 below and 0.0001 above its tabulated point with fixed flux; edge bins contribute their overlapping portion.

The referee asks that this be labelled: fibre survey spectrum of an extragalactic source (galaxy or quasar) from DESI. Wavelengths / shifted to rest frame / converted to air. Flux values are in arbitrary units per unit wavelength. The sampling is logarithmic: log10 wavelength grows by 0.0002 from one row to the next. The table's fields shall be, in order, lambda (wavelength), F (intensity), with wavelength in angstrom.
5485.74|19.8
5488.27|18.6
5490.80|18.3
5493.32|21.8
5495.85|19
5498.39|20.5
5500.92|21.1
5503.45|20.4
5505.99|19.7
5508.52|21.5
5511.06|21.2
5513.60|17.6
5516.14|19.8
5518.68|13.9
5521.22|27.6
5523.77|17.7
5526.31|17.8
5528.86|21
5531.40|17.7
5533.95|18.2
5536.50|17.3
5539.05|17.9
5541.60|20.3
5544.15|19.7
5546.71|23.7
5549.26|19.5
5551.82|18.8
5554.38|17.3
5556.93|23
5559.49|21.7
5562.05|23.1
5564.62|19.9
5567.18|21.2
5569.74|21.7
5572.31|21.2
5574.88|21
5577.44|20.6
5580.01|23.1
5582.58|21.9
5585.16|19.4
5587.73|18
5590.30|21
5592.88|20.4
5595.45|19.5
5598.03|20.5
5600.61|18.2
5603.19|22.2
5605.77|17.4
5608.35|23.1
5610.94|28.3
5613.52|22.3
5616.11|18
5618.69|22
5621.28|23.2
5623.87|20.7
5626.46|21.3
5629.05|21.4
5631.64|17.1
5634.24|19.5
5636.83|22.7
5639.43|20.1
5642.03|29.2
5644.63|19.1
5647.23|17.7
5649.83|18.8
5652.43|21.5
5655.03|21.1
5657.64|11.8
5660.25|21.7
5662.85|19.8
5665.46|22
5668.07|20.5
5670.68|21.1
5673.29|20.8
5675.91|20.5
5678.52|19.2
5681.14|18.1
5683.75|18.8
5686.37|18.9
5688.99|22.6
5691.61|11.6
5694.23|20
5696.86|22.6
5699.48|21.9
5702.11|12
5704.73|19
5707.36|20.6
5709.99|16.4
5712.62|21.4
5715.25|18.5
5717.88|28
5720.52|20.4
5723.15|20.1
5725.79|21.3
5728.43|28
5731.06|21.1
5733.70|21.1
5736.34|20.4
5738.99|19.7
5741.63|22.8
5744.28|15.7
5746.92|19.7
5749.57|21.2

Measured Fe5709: 0.9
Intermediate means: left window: 19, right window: 22.3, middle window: 19.9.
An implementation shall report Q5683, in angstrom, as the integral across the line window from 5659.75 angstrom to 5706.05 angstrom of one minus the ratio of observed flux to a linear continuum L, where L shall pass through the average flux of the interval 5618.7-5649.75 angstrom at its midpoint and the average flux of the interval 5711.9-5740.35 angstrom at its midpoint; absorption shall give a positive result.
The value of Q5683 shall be 4.28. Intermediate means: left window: 21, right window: 21.8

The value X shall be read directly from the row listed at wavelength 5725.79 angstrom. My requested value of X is 21.3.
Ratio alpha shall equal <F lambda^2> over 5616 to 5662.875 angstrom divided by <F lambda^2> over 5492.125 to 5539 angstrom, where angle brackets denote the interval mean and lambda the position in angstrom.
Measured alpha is 1.1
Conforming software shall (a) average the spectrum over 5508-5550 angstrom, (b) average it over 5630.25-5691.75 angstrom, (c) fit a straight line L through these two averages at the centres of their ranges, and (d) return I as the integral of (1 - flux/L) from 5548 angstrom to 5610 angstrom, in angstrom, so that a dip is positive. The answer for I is -3.0 angstrom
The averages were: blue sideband 19.5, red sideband 19.9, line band 20.6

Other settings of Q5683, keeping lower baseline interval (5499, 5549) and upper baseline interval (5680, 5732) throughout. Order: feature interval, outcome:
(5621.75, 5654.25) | -1.5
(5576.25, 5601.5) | -0.6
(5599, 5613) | -1.4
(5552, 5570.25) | -1.1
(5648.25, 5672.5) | 0.2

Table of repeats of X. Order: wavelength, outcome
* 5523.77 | 17.7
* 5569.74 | 21.7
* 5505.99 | 19.7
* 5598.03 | 20.5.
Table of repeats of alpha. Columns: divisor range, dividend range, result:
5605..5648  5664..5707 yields 0.92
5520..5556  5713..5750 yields 1.16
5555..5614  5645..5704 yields 0.94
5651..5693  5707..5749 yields 1.10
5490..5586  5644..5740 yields 1.04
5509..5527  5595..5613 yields 1.13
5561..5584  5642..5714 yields 0.94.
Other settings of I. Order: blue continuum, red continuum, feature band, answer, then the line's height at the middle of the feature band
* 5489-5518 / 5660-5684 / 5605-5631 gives -2.05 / 20.2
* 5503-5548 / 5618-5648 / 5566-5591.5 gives -0.65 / 20.4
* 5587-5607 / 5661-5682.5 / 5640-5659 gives 0.20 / 20.1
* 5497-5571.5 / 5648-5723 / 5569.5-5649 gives -4.71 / 19.8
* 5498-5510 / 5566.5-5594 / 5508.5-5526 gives 0.87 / 20.7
